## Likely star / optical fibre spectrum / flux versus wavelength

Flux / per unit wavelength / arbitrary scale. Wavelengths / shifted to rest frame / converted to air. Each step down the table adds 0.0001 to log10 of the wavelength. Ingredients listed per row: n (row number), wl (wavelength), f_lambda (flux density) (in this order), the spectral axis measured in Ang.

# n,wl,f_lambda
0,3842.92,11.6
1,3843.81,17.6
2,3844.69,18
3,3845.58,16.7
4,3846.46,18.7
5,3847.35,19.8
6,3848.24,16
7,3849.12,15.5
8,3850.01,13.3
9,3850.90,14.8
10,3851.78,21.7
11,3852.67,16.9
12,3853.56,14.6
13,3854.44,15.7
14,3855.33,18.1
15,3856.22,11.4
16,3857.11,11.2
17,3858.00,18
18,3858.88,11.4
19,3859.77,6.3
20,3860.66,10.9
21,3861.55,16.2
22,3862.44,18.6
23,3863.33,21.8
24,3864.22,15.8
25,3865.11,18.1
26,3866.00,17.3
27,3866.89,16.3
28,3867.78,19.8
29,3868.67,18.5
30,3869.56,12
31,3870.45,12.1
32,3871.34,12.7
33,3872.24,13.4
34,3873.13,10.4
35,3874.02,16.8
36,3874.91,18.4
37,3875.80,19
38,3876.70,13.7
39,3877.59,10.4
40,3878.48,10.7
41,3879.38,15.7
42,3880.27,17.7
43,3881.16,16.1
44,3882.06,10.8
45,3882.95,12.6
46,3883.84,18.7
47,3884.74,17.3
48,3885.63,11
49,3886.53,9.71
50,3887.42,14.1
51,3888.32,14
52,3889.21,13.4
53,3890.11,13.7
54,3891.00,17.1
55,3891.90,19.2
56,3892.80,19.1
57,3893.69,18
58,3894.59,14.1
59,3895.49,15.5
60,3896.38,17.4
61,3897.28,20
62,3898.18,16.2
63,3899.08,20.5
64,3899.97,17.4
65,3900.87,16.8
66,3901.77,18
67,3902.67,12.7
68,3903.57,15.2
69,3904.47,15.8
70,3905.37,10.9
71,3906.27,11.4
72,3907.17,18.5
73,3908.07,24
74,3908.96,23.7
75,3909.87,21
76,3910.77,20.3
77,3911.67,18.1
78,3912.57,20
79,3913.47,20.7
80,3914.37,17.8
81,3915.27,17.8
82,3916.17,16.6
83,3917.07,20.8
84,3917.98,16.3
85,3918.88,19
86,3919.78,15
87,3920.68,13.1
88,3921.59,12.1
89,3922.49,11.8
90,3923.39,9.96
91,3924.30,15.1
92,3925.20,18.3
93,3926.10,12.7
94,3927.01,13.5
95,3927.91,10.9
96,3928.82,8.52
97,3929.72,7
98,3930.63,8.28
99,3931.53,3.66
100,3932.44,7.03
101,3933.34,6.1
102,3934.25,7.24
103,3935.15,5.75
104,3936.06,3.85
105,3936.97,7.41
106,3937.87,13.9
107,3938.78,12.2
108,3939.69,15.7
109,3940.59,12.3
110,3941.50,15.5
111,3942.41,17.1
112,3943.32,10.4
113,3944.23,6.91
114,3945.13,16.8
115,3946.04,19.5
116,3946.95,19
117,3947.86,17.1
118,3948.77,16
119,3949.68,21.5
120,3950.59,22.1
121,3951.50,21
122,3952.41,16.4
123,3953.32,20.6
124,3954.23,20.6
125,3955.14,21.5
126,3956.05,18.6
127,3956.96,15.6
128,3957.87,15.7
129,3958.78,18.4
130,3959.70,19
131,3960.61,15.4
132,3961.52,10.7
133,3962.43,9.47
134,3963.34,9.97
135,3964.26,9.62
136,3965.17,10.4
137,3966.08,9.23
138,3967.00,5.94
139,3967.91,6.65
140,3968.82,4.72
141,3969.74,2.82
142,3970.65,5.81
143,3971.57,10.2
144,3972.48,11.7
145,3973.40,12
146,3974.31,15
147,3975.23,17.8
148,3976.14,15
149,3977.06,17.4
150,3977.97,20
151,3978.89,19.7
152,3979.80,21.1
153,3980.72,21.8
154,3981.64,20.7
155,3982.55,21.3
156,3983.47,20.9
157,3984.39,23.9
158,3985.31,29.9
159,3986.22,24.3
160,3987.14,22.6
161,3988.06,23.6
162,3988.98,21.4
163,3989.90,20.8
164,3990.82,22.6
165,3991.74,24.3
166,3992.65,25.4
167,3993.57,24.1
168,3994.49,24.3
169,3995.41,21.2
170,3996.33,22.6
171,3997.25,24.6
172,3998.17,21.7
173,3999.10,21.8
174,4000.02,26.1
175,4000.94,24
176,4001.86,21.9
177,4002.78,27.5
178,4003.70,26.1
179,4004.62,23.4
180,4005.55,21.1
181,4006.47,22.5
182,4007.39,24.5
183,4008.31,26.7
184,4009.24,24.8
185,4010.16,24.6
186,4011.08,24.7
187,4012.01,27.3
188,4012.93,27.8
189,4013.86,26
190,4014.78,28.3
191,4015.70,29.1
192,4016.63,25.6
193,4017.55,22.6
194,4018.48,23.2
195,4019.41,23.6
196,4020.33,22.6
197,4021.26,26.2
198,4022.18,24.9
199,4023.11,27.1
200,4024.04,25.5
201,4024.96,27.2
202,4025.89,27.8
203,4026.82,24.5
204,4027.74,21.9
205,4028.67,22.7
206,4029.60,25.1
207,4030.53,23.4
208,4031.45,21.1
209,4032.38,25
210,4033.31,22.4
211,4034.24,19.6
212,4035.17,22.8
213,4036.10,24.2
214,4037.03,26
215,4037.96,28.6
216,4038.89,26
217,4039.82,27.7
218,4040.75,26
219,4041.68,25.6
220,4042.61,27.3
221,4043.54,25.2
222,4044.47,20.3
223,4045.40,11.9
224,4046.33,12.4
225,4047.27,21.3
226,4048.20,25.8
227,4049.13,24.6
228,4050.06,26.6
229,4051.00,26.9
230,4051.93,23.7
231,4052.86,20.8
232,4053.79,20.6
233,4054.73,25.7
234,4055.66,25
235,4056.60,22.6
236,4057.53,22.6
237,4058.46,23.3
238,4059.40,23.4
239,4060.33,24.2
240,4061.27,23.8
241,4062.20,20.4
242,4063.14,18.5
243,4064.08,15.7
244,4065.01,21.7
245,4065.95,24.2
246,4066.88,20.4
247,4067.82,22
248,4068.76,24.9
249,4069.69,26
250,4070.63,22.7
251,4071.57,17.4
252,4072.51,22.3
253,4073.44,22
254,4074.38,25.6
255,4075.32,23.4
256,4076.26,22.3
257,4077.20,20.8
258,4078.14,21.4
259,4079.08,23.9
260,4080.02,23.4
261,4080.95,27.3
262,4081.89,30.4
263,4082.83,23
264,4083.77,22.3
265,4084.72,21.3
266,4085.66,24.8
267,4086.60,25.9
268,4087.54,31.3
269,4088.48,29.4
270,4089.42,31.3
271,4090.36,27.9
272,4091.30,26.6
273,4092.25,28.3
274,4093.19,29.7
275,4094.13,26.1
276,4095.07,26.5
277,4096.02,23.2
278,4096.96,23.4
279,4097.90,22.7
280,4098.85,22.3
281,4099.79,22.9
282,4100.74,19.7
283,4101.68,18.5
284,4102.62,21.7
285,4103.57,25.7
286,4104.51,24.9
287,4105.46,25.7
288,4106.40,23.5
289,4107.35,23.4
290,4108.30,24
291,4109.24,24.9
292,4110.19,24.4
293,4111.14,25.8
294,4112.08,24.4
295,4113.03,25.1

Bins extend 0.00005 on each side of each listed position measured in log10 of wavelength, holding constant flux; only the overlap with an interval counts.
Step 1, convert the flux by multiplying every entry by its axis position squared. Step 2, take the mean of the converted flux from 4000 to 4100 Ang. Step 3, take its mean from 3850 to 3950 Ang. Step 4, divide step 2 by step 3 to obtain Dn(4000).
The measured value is 1.76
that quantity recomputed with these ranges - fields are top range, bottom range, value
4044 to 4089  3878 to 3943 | 1.71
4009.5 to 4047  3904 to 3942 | 1.86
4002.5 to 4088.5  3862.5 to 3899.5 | 1.66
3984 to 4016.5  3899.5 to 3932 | 1.66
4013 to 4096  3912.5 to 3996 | 1.64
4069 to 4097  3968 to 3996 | 1.40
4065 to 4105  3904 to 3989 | 1.72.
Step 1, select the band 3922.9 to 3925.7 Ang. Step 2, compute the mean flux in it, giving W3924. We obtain 14.4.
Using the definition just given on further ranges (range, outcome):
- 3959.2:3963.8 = 12.9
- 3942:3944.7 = 11.4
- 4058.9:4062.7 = 22.9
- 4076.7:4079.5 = 22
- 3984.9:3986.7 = 27.1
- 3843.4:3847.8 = 18.2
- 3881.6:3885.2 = 14.8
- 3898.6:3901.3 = 18.2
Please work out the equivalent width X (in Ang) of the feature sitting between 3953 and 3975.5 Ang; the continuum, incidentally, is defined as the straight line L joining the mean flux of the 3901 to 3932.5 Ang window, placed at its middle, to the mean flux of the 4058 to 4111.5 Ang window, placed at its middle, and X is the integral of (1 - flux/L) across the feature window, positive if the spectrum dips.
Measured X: 6.3 Ang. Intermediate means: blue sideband 15.1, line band 12.6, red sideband 23.9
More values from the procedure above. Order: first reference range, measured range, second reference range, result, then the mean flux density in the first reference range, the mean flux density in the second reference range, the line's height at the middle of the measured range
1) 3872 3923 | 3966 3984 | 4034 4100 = 5.1 Ang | 16.1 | 23.8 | 19.7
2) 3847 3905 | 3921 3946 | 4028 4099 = 9.9 Ang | 15.5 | 23.8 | 18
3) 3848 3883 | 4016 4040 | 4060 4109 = -3.2 Ang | 15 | 23.9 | 21.6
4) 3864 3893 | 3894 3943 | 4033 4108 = 6.5 Ang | 15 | 23.7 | 16.8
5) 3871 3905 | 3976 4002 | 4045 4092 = -3.5 Ang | 15.3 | 23.4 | 19.8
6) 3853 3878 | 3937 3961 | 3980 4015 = 4.6 Ang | 15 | 23.9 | 20.6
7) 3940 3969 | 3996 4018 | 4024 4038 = -3.8 Ang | 14.9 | 24.1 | 21.2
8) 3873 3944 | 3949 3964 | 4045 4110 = -0.1 Ang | 14.5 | 23.5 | 17.1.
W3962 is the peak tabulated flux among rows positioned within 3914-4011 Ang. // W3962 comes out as 29.9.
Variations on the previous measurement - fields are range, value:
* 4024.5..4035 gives 27.8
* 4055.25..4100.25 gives 31.3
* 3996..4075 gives 29.1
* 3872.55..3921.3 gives 24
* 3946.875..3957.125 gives 22.1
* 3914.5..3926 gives 20.8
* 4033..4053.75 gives 28.6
